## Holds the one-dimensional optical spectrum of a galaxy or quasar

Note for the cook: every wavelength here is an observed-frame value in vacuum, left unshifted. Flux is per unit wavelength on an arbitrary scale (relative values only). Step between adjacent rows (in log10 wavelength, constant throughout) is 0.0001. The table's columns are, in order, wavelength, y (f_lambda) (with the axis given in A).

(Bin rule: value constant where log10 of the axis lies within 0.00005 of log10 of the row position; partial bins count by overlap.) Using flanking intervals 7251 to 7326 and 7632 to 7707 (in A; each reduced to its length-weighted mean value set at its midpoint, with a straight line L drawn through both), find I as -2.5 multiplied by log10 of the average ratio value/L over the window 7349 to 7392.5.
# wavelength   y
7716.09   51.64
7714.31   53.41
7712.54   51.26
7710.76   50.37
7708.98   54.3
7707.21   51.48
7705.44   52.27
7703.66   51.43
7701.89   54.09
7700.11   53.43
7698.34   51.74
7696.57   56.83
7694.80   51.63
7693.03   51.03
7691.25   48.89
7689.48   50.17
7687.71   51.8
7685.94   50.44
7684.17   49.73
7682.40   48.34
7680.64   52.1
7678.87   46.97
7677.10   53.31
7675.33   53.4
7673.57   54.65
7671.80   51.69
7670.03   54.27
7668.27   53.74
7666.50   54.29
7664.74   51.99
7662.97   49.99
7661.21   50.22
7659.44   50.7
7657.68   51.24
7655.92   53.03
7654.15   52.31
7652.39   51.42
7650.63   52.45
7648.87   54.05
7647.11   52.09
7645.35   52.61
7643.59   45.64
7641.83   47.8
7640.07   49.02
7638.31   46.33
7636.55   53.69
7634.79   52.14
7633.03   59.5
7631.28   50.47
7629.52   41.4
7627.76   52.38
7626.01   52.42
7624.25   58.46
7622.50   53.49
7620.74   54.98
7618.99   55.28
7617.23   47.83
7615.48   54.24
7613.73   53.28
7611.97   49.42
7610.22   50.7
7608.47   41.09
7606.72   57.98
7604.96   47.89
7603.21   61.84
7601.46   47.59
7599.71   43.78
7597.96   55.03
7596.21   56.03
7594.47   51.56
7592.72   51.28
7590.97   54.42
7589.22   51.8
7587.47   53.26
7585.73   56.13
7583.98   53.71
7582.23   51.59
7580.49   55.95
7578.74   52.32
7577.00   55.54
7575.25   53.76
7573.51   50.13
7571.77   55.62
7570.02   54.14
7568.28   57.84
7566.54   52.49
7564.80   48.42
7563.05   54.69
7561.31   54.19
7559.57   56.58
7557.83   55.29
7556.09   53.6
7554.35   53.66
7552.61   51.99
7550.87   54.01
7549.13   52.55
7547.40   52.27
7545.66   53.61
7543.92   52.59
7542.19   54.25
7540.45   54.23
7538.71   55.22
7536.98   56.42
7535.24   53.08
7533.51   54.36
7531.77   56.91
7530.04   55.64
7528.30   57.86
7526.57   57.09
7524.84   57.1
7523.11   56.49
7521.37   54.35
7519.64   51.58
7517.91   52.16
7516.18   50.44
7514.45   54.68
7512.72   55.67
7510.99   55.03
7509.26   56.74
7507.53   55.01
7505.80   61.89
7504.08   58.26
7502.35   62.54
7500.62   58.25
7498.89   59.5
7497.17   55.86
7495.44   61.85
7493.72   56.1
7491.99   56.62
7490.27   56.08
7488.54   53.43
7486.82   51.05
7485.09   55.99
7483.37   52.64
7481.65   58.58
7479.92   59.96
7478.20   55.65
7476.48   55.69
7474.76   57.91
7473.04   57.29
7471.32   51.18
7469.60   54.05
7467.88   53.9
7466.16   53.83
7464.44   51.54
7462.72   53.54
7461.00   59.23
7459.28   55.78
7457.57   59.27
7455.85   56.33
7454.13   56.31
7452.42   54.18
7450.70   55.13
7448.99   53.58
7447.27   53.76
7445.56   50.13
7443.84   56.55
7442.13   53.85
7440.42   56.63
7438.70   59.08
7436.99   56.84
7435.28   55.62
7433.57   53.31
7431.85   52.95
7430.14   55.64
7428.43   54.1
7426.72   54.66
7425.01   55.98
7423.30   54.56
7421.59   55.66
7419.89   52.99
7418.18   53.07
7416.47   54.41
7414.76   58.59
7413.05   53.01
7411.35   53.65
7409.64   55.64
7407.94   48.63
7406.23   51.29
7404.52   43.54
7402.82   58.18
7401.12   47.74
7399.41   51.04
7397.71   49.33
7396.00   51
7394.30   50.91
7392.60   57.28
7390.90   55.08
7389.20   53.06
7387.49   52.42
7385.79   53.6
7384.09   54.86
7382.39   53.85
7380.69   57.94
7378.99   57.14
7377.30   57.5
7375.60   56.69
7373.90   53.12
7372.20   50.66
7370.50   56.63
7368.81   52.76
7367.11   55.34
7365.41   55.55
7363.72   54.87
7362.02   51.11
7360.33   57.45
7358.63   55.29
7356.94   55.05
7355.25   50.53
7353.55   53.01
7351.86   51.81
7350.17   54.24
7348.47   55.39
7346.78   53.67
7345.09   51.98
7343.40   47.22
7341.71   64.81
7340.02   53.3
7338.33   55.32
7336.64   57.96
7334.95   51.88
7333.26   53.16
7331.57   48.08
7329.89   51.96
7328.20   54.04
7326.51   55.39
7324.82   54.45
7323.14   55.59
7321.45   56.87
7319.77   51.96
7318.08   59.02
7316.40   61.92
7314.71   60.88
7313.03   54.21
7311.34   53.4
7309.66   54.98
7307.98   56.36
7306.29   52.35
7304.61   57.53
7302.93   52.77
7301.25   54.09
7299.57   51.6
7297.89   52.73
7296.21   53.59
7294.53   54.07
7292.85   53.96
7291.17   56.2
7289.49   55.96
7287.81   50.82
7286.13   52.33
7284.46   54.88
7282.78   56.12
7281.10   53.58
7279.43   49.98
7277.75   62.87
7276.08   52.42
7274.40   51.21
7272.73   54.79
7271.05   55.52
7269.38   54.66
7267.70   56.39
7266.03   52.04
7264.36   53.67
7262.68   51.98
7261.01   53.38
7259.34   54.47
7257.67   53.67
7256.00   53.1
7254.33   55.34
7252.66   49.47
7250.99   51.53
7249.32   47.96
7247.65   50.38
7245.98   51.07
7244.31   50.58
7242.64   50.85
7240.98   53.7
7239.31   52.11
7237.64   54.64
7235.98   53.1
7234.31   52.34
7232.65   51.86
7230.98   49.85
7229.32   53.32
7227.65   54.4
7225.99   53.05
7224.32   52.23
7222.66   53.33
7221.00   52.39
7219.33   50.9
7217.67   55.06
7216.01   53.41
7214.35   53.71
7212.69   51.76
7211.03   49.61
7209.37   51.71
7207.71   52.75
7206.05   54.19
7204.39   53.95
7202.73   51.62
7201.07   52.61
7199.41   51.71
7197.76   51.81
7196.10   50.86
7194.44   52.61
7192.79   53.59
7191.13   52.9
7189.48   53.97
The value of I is -0.01 mag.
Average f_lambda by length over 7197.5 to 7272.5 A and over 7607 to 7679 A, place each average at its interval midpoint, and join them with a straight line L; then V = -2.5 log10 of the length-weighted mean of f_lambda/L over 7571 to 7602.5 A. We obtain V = -0.02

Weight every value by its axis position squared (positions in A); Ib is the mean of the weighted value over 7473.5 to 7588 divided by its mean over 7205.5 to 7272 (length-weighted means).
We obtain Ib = 1.1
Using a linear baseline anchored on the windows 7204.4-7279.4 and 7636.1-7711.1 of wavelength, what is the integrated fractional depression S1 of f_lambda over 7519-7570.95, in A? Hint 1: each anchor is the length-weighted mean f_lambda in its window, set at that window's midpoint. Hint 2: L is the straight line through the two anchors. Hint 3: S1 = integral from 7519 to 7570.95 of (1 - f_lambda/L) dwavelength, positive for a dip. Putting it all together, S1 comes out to -2.5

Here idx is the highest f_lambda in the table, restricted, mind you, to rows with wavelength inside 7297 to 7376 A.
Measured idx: 64.81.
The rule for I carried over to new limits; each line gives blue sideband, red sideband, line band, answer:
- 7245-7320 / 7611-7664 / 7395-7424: 0.01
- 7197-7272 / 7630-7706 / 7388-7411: 0.01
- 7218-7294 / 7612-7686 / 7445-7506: -0.07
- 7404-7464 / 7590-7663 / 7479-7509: -0.07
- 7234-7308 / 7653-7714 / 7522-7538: -0.07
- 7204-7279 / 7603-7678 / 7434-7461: -0.07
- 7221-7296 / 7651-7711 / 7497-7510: -0.12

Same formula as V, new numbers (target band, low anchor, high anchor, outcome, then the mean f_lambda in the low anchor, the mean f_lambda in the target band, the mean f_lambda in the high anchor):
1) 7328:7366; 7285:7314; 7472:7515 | 0.02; 54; 53.8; 56.9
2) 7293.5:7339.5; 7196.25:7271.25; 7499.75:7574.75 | -0.03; 52.6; 54.7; 54.8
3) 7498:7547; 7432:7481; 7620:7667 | -0.03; 55.3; 55.7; 51.6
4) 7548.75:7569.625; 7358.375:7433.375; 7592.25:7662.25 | -0.03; 53.8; 53.8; 51.6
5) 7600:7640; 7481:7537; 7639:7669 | 0.01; 56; 51.7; 51.3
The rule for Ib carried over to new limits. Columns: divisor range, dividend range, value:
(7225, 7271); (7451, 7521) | 1.13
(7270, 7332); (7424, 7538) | 1.07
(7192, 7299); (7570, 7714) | 1.09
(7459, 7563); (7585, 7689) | 0.97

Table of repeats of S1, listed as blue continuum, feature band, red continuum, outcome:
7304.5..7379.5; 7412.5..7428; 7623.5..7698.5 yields -0.3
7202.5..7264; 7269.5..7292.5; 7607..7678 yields -0.9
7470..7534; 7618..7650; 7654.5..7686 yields 0.6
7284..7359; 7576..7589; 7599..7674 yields -0.5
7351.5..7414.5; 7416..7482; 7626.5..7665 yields -2.9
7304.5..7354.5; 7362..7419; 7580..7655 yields 0.6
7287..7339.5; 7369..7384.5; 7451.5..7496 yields -0.1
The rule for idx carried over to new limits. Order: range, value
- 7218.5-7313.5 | 62.87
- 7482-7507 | 62.54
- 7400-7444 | 59.08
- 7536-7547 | 56.42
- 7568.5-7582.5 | 55.95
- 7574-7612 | 61.84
